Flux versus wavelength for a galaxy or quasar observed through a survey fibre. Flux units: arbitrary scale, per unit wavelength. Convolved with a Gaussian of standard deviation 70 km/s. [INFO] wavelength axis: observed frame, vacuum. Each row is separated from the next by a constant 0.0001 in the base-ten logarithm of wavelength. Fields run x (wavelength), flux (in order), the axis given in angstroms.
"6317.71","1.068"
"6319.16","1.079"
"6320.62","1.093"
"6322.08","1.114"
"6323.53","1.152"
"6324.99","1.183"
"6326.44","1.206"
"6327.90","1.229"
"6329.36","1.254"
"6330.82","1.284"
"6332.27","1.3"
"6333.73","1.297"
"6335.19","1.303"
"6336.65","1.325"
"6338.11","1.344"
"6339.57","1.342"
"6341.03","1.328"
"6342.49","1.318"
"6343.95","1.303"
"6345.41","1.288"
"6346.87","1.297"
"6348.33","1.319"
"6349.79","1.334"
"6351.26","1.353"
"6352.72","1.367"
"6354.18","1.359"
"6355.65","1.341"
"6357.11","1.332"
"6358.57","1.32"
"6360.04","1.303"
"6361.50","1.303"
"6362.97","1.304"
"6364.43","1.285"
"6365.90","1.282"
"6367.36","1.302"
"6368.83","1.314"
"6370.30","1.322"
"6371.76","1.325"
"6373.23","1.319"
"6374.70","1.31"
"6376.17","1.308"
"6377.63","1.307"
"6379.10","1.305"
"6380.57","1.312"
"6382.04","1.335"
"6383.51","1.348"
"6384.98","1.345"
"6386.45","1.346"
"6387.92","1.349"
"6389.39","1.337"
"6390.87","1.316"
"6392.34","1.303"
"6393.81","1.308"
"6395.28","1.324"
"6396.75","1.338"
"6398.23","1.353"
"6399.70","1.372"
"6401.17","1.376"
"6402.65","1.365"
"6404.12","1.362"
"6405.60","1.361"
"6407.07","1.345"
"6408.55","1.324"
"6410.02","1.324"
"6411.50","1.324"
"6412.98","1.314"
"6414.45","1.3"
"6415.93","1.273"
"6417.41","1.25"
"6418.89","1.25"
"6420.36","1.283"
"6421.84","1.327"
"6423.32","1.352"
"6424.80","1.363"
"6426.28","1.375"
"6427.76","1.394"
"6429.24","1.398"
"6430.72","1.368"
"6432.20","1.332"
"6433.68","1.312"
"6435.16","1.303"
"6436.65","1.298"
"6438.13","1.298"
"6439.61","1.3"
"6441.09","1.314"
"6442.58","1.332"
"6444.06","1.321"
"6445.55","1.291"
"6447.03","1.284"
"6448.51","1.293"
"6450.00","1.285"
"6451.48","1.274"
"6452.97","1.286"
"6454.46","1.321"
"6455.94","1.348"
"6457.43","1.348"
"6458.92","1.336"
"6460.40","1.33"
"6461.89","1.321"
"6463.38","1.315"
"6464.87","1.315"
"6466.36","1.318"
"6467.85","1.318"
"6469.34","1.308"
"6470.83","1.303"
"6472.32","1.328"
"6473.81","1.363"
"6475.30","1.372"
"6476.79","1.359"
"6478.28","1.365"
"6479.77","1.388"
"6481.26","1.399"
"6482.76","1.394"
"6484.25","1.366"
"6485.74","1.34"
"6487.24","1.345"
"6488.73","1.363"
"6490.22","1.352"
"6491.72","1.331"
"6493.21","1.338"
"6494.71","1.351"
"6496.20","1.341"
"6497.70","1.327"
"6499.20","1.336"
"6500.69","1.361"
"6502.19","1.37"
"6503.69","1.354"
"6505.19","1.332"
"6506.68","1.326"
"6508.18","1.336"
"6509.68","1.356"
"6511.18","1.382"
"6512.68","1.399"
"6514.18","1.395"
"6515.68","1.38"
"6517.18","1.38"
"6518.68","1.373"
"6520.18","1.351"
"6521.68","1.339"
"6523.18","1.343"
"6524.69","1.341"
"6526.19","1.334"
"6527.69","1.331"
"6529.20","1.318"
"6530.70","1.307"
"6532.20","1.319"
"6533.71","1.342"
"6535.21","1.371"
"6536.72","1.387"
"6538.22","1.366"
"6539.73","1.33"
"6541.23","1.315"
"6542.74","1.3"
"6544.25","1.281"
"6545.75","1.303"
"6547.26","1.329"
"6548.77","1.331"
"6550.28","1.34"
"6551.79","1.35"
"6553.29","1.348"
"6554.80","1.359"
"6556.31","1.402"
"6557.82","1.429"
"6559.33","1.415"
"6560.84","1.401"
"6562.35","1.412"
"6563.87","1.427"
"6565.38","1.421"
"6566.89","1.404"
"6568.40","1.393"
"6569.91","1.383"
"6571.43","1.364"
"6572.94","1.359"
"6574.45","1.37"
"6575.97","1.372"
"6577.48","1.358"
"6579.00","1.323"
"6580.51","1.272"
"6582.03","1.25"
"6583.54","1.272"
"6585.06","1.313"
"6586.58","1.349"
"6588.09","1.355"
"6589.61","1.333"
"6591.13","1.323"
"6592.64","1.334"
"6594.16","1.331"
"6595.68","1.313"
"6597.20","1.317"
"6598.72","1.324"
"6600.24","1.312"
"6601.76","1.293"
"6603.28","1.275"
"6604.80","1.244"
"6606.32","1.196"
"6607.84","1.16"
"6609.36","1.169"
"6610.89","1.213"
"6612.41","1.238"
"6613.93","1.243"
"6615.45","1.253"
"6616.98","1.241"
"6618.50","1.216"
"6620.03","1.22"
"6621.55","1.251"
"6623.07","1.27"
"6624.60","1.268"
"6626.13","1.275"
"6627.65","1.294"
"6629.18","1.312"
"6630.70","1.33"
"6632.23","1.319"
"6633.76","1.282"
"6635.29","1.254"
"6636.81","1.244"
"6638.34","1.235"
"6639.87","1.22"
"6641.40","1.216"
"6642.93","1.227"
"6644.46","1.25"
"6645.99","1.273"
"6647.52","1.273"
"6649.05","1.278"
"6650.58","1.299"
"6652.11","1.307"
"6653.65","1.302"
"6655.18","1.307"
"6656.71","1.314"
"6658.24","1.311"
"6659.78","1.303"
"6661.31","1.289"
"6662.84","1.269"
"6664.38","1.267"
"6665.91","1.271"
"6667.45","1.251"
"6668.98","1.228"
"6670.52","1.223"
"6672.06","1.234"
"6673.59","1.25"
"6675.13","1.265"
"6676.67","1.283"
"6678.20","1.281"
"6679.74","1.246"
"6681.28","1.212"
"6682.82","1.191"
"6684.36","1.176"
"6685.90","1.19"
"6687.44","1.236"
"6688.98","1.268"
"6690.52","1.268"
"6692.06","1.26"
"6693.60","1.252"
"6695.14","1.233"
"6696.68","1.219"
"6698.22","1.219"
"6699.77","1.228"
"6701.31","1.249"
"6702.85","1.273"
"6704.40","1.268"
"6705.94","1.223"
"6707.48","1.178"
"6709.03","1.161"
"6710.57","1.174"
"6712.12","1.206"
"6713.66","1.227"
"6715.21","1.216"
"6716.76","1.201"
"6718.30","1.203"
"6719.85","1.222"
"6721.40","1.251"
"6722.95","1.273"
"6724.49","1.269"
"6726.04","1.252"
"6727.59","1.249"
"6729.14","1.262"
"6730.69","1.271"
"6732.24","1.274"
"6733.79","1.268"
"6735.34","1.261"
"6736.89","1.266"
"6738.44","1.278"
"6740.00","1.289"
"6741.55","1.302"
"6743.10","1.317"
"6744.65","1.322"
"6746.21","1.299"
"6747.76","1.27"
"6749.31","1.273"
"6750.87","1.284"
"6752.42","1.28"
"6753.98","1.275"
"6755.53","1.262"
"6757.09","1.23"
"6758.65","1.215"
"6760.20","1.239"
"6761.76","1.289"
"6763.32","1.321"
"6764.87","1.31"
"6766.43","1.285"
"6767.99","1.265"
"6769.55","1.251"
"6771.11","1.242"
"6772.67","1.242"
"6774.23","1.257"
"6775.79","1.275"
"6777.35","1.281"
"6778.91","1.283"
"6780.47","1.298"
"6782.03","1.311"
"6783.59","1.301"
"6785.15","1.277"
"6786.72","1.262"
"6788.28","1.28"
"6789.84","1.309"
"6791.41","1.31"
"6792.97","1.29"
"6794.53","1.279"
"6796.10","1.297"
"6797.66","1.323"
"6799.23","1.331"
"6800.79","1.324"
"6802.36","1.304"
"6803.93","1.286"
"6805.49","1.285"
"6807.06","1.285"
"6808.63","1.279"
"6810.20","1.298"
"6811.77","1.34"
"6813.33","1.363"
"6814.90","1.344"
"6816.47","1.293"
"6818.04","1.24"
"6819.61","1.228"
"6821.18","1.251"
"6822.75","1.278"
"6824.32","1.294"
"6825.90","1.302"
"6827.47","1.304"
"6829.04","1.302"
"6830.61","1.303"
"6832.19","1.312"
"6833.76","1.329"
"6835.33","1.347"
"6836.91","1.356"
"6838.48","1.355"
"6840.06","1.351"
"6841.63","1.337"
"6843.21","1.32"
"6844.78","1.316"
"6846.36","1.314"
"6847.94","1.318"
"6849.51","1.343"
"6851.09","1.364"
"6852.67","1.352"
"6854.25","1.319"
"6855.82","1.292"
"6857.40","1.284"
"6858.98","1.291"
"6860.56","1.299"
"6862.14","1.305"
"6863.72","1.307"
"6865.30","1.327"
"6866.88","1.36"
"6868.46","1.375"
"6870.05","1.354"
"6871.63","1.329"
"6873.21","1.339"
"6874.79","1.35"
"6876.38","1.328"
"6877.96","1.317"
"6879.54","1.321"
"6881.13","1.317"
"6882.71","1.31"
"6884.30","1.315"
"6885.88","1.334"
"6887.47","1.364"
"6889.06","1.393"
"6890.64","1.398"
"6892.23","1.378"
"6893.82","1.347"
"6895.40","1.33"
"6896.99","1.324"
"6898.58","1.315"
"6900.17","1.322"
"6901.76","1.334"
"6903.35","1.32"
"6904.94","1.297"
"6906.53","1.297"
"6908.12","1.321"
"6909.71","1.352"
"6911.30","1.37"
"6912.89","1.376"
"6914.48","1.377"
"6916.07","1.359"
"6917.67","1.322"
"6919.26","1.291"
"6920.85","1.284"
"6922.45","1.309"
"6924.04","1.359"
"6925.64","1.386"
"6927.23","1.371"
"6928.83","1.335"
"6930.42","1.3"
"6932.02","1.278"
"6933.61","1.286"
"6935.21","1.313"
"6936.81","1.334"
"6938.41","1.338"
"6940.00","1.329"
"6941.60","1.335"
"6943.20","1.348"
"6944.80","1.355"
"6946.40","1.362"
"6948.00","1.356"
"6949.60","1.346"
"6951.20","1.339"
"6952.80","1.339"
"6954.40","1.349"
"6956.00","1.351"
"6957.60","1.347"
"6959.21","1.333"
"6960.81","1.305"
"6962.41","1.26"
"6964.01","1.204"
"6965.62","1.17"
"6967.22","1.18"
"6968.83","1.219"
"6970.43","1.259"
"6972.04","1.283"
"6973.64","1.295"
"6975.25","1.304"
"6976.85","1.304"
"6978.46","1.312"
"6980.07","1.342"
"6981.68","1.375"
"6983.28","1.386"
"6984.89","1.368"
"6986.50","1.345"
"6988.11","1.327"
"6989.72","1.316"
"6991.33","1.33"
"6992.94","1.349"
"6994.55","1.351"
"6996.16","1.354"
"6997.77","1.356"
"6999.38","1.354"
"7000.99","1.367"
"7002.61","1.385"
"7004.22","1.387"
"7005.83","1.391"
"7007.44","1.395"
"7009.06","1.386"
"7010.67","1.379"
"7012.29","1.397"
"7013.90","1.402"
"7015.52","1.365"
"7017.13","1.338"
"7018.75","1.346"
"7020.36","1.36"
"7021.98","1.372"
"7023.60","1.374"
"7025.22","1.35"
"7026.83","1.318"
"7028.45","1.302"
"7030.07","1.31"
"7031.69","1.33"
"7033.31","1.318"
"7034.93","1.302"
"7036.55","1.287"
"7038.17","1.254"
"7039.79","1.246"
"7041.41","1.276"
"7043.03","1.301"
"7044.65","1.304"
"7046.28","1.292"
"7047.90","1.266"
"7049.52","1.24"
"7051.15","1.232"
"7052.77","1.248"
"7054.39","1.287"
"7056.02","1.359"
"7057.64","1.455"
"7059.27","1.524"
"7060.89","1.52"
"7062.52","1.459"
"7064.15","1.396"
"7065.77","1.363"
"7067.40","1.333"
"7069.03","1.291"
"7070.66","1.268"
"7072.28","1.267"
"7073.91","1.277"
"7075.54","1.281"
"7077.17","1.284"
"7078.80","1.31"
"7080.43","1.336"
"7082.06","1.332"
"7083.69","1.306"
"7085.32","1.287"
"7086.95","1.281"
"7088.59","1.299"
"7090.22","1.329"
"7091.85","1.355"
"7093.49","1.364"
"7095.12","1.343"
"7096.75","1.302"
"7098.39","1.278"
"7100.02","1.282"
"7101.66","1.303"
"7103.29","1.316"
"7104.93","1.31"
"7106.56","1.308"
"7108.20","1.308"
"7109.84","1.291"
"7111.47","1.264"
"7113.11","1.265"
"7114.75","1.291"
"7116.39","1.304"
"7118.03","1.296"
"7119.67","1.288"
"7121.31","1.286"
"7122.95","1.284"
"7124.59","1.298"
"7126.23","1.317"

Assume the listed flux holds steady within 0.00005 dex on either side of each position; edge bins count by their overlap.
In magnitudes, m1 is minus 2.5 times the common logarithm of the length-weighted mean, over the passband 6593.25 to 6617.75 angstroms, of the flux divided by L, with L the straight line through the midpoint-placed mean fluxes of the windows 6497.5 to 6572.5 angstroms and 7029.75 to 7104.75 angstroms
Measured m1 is 0.08 mag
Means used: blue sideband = 1.36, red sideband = 1.32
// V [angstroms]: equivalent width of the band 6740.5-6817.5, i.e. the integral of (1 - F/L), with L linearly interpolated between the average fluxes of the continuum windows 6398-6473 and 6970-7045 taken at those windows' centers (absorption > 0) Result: 2.5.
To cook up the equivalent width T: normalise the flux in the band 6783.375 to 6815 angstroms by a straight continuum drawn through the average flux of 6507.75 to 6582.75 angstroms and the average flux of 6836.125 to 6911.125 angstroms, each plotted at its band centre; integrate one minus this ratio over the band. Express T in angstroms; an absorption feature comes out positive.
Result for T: 0.83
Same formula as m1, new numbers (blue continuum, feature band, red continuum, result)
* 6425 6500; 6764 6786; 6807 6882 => 0.036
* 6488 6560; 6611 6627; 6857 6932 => 0.082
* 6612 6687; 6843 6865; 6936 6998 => -0.015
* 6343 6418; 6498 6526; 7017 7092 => -0.028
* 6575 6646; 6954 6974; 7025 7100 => 0.031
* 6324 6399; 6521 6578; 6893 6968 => -0.034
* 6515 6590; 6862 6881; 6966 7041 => 0.003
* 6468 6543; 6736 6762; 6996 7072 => 0.059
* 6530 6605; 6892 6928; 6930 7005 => -0.009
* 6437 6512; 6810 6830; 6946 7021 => 0.032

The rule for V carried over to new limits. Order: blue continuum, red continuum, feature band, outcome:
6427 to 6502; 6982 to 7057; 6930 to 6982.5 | 1.0 angstroms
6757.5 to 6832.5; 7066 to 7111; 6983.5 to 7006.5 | -1.0 angstroms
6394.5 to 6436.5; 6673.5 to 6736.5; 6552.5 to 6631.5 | -2.4 angstroms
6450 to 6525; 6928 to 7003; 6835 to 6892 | -0.3 angstroms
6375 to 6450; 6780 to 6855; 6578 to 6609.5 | 0.6 angstroms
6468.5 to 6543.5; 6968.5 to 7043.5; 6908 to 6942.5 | 0.1 angstroms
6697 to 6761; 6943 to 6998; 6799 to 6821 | -0.4 angstroms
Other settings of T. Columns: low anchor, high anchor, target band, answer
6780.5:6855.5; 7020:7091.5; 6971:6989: -0.2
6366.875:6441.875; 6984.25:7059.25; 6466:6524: -1.1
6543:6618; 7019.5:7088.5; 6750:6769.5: 0.8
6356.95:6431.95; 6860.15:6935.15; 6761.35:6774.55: 0.6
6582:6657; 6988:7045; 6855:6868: 0.1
